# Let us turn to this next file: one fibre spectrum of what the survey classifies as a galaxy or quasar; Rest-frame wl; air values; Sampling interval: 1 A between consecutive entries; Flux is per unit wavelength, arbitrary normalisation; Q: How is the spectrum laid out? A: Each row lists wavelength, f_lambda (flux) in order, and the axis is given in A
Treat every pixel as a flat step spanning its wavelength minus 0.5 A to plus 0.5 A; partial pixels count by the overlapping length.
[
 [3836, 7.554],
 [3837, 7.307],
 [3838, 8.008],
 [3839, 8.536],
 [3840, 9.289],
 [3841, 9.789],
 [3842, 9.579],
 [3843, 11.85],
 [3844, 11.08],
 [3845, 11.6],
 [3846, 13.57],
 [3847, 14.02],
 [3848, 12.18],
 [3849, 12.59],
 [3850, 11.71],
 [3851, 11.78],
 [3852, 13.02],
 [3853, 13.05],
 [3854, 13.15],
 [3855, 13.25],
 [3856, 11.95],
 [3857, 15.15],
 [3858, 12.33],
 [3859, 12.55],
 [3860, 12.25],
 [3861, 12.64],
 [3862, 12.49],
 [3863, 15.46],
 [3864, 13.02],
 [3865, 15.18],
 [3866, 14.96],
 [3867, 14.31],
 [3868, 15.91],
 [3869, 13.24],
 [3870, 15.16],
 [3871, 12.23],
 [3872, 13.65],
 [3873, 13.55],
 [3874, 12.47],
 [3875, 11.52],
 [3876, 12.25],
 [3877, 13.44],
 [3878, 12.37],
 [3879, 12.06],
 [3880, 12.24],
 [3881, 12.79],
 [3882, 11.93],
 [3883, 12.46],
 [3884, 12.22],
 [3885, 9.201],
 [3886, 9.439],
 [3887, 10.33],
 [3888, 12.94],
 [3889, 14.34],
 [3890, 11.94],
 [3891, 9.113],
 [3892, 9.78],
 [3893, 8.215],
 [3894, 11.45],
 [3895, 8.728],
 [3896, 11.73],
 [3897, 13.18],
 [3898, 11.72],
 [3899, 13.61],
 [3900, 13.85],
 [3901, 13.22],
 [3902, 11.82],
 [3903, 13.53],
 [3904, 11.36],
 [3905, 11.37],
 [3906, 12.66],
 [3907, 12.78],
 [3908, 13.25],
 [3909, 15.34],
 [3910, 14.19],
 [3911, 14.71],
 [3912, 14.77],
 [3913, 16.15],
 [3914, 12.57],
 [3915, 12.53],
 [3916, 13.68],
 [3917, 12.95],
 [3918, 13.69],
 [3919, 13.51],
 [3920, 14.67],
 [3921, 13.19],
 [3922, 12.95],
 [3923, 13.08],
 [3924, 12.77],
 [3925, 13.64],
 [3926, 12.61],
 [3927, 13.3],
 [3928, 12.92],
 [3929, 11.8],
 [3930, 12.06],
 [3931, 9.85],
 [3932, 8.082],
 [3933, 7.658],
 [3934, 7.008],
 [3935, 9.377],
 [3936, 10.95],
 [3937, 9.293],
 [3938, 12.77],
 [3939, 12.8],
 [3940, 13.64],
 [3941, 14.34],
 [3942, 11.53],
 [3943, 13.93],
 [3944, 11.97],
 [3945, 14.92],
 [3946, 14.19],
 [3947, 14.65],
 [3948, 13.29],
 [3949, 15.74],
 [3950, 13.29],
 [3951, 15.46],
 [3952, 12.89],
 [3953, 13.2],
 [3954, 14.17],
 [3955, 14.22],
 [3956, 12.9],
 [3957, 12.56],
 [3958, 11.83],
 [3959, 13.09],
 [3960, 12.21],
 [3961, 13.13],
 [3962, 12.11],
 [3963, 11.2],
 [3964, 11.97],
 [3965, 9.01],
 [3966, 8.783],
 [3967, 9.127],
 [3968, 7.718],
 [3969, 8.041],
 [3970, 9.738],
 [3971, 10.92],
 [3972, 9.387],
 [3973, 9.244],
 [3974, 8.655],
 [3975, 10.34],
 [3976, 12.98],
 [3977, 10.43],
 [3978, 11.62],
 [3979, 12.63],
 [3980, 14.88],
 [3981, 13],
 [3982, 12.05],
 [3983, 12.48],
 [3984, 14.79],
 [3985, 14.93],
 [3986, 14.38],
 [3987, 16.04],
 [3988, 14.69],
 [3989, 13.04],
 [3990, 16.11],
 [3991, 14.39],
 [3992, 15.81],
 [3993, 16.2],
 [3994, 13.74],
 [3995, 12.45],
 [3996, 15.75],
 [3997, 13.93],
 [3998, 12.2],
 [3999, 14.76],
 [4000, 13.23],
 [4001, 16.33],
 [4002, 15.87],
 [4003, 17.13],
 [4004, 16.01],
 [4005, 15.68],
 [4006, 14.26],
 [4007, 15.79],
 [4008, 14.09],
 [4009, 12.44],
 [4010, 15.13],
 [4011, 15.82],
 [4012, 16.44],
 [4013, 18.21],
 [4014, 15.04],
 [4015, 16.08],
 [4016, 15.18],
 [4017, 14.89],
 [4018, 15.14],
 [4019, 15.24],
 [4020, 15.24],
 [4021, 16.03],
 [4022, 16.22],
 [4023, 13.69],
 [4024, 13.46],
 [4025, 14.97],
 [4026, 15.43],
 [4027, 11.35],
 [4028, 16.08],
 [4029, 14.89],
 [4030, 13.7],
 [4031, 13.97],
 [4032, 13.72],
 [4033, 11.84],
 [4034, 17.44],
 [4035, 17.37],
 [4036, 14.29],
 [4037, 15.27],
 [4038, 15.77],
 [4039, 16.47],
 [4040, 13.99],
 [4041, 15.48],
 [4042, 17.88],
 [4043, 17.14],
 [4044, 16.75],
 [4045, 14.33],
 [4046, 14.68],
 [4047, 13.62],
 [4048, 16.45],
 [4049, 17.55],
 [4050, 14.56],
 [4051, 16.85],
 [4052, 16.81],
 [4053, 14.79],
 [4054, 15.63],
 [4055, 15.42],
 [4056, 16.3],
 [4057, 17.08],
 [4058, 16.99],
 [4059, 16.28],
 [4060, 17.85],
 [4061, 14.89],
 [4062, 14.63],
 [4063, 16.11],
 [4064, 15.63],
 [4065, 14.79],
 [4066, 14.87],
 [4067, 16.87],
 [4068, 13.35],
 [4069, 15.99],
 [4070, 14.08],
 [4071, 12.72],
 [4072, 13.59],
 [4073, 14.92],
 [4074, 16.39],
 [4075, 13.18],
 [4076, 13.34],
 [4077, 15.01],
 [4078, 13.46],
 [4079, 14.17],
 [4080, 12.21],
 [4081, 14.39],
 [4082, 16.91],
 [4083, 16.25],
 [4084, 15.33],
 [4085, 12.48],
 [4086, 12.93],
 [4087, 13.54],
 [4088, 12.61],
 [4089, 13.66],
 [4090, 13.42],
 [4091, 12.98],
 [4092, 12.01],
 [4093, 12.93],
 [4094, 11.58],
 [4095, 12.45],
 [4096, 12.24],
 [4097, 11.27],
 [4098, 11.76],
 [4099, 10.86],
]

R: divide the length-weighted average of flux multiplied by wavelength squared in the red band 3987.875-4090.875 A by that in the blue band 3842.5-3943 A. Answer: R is 1.29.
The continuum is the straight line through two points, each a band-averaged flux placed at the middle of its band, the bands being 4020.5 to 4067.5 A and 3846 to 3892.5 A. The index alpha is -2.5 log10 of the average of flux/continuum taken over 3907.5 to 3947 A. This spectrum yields 0.08 mag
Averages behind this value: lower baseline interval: 12.7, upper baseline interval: 15.5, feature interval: 12.7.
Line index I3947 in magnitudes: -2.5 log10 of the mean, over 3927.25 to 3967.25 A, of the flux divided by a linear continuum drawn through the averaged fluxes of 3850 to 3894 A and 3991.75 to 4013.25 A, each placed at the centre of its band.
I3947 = 0.15 mag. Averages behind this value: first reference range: 12.6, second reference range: 15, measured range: 12.1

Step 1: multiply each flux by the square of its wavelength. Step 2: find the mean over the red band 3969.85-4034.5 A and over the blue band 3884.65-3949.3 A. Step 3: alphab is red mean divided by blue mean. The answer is 1.2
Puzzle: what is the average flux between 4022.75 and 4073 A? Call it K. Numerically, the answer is 15.3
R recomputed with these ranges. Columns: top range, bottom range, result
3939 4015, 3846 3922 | 1.09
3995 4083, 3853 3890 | 1.28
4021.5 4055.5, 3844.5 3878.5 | 1.26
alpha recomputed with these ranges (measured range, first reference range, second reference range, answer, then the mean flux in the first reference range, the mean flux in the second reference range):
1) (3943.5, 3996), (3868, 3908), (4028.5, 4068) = 0.10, 12.1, 15.6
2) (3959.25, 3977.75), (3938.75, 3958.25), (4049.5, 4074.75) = 0.32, 13.6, 15.5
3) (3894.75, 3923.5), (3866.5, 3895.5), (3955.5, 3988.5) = -0.11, 12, 11.7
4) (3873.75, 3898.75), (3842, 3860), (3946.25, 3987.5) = 0.08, 12.5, 12.2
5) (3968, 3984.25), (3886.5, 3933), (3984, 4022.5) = 0.27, 12.5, 15.1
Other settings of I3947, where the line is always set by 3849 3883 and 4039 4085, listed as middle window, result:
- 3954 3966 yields 0.17 mag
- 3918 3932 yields 0.09 mag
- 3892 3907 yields 0.14 mag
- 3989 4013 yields -0.03 mag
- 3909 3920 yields -0.03 mag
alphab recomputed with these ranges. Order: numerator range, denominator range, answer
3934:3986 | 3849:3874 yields 0.95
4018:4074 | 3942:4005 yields 1.22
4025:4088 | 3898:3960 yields 1.25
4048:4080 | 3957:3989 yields 1.36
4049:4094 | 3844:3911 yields 1.29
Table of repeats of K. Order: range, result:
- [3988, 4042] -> 15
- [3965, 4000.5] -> 12.5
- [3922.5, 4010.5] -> 12.8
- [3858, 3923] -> 12.8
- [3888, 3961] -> 12.6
